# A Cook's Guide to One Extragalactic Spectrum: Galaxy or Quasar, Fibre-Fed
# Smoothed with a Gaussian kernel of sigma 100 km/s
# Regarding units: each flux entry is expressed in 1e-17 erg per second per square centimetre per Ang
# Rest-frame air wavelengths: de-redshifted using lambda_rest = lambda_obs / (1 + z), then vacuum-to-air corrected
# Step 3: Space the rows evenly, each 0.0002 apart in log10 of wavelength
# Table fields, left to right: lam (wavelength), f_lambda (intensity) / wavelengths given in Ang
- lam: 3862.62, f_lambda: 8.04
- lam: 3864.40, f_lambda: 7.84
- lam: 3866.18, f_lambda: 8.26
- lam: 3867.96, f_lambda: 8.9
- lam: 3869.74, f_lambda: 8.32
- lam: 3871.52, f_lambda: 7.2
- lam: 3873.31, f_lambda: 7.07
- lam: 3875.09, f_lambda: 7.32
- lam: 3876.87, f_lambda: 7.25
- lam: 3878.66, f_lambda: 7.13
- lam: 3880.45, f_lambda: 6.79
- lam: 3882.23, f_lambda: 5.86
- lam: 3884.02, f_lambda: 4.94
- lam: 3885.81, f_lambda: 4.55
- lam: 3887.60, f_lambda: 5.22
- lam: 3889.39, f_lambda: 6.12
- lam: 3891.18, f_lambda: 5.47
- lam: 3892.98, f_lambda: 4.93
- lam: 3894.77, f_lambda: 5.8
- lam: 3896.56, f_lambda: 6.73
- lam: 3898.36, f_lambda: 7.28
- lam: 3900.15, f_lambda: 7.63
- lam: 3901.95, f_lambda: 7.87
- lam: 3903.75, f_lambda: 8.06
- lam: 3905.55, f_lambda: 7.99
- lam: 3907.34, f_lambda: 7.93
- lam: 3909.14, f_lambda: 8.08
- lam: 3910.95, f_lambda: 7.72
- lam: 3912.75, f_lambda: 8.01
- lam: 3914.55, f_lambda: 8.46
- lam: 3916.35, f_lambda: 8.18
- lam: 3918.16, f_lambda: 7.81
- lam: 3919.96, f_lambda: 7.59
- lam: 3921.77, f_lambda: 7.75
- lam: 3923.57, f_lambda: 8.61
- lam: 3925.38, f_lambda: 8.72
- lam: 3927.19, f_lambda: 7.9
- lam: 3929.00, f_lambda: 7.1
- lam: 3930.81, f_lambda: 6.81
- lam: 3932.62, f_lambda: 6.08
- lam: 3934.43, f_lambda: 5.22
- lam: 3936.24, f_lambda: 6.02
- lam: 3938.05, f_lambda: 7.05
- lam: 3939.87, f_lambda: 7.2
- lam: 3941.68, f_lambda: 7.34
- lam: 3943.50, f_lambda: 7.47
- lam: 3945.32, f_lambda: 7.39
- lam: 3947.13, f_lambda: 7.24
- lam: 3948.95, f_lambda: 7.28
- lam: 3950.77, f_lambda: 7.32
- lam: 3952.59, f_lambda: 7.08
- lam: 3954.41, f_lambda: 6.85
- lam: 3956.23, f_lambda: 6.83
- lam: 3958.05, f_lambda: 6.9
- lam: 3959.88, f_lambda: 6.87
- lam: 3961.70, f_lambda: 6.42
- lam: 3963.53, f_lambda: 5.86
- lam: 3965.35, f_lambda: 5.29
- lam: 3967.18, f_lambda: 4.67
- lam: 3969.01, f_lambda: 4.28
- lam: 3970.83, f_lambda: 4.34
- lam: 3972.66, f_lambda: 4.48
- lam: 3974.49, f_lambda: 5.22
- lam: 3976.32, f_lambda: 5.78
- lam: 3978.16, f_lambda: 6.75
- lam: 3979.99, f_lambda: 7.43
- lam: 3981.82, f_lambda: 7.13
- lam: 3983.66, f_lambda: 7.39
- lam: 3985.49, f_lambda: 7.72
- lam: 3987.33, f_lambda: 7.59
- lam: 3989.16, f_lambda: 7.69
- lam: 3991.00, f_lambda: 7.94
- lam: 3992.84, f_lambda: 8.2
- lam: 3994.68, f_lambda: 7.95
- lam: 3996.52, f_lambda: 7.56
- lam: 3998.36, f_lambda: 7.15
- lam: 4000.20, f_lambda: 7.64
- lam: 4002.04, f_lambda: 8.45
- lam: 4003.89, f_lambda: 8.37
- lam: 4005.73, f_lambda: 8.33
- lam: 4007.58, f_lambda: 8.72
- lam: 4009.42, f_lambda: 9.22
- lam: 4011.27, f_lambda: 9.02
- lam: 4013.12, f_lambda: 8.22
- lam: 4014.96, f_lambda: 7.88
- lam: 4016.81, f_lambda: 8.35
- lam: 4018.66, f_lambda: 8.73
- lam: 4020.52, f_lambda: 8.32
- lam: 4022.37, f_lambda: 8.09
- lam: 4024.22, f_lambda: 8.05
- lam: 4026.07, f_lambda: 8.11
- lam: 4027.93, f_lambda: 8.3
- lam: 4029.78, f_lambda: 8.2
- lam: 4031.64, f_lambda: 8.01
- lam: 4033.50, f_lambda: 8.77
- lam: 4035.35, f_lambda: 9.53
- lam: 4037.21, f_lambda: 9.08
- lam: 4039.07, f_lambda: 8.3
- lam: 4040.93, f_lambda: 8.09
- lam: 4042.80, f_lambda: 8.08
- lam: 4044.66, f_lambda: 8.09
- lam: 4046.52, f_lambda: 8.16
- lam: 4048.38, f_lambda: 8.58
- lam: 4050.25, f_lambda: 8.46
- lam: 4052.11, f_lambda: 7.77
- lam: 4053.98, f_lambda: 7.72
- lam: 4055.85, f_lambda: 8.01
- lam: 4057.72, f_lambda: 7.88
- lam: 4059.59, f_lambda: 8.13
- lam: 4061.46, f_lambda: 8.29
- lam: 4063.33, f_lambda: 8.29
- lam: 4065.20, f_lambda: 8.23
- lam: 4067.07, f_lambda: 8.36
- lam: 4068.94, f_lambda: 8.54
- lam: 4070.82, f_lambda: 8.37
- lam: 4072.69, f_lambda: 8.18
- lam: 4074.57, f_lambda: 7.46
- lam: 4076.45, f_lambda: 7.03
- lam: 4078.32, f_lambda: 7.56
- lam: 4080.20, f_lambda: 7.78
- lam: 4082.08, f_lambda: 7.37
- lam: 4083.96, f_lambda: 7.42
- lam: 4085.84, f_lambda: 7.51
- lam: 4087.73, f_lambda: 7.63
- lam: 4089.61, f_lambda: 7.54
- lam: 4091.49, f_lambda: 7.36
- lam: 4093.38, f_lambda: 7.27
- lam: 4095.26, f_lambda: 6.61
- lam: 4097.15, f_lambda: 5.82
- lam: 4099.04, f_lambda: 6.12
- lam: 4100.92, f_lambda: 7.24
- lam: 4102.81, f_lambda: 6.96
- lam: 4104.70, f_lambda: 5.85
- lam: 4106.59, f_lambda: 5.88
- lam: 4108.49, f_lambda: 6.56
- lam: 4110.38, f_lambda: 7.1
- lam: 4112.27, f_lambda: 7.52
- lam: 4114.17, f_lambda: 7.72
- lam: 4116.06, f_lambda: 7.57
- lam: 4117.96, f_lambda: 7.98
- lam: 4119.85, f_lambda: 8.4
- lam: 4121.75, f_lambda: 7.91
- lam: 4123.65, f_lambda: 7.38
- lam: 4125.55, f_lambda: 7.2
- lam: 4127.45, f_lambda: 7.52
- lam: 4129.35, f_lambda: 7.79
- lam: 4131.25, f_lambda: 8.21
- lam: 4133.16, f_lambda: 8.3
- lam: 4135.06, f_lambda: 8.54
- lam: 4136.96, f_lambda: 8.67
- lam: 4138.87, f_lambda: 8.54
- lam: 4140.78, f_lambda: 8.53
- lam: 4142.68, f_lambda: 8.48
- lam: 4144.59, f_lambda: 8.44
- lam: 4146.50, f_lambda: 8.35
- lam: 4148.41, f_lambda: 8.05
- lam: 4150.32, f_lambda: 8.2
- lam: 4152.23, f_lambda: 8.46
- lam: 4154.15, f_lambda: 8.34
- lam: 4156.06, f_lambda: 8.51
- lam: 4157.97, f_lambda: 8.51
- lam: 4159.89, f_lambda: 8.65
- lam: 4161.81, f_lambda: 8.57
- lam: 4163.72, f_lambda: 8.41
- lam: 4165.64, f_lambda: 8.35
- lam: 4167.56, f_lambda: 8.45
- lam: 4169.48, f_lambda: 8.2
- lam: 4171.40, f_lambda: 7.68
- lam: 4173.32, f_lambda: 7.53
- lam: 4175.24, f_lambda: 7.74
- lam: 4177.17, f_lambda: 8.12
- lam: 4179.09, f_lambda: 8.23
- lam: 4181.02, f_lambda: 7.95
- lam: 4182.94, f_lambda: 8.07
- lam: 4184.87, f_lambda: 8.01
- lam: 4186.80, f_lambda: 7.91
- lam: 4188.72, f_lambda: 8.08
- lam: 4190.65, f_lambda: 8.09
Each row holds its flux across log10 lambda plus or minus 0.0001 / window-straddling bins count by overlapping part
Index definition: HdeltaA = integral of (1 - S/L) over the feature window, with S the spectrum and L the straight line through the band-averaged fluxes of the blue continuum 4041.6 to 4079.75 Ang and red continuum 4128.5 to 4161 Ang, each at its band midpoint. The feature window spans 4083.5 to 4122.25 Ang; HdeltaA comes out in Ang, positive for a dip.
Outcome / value 5.2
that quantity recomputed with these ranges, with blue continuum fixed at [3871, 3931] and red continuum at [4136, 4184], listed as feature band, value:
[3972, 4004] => 1.2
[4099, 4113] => 2.4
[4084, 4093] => 0.5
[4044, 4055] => -0.5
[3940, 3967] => 2.0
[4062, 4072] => -0.6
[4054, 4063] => -0.3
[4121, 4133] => 0.6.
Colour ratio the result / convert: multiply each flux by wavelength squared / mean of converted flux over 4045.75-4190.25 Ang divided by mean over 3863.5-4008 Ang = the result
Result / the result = 1.22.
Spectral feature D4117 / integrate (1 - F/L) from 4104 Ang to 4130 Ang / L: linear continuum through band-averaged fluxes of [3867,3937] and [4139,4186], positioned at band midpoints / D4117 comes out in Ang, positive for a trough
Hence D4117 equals 2.3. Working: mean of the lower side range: 7.09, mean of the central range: 7.32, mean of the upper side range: 8.25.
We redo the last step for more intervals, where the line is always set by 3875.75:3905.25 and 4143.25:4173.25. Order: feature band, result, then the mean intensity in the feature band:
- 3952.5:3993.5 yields 3.2 Ang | 6.44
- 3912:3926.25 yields -3.3 Ang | 8.14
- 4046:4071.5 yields -2.0 Ang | 8.2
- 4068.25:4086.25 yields 0.0 Ang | 7.72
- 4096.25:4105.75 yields 1.8 Ang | 6.4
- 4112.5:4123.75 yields 0.3 Ang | 7.84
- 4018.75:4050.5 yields -4.0 Ang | 8.37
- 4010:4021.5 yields -1.8 Ang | 8.44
